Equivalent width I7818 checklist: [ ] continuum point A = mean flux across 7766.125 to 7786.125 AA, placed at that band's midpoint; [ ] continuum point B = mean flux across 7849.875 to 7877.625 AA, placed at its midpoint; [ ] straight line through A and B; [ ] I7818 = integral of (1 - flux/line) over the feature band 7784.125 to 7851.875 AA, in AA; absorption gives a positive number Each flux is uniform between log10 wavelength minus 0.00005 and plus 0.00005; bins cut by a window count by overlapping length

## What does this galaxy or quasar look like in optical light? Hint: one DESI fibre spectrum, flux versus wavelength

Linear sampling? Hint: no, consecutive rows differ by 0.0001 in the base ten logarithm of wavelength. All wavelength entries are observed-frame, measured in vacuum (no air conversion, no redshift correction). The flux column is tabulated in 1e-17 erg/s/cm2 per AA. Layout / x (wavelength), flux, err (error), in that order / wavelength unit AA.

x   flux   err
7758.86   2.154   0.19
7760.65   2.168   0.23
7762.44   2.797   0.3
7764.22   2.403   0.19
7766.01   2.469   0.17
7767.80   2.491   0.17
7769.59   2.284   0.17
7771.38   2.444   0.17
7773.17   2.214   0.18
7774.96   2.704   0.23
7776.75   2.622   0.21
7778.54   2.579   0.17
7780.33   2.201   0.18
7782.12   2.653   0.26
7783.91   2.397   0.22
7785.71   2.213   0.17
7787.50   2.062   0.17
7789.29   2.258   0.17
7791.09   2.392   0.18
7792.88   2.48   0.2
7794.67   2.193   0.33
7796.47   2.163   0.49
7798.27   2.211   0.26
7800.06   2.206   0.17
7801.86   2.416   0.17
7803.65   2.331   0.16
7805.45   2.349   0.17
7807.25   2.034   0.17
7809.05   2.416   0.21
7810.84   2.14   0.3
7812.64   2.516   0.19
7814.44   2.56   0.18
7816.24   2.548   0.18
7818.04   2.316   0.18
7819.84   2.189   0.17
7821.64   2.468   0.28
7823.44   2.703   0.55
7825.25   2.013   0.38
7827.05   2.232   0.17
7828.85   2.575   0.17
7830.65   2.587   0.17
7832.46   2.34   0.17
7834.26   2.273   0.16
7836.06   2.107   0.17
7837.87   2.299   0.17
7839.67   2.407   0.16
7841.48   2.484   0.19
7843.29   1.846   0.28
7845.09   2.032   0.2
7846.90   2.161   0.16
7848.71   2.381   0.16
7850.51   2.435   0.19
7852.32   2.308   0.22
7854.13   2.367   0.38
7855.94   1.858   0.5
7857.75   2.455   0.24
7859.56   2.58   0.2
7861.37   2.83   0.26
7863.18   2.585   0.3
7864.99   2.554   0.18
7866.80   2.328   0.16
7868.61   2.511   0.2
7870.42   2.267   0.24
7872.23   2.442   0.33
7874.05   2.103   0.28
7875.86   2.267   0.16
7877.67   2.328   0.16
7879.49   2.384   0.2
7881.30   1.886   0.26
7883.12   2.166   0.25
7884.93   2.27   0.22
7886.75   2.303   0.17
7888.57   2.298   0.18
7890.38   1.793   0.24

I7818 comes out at 3.1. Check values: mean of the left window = 2.44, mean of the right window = 2.39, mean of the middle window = 2.31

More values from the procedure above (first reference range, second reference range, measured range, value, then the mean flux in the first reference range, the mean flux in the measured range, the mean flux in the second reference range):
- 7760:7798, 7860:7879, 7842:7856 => 1.25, 2.39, 2.2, 2.42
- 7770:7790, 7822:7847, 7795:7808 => 0.61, 2.39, 2.24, 2.3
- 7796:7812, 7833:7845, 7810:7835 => -1.67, 2.26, 2.39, 2.23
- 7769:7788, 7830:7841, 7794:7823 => 0.55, 2.41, 2.32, 2.33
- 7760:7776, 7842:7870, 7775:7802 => 0.88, 2.45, 2.35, 2.35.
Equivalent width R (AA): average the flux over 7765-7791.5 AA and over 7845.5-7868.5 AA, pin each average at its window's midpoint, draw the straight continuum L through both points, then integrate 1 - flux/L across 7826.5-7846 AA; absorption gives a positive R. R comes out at 0.9 AA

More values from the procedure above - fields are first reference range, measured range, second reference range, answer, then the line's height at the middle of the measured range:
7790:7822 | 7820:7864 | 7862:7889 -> -0.4 AA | 2.32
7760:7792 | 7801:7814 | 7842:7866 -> 0.3 AA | 2.38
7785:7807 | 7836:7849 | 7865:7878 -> 0.5 AA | 2.31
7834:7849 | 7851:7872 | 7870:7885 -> -1.9 AA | 2.22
